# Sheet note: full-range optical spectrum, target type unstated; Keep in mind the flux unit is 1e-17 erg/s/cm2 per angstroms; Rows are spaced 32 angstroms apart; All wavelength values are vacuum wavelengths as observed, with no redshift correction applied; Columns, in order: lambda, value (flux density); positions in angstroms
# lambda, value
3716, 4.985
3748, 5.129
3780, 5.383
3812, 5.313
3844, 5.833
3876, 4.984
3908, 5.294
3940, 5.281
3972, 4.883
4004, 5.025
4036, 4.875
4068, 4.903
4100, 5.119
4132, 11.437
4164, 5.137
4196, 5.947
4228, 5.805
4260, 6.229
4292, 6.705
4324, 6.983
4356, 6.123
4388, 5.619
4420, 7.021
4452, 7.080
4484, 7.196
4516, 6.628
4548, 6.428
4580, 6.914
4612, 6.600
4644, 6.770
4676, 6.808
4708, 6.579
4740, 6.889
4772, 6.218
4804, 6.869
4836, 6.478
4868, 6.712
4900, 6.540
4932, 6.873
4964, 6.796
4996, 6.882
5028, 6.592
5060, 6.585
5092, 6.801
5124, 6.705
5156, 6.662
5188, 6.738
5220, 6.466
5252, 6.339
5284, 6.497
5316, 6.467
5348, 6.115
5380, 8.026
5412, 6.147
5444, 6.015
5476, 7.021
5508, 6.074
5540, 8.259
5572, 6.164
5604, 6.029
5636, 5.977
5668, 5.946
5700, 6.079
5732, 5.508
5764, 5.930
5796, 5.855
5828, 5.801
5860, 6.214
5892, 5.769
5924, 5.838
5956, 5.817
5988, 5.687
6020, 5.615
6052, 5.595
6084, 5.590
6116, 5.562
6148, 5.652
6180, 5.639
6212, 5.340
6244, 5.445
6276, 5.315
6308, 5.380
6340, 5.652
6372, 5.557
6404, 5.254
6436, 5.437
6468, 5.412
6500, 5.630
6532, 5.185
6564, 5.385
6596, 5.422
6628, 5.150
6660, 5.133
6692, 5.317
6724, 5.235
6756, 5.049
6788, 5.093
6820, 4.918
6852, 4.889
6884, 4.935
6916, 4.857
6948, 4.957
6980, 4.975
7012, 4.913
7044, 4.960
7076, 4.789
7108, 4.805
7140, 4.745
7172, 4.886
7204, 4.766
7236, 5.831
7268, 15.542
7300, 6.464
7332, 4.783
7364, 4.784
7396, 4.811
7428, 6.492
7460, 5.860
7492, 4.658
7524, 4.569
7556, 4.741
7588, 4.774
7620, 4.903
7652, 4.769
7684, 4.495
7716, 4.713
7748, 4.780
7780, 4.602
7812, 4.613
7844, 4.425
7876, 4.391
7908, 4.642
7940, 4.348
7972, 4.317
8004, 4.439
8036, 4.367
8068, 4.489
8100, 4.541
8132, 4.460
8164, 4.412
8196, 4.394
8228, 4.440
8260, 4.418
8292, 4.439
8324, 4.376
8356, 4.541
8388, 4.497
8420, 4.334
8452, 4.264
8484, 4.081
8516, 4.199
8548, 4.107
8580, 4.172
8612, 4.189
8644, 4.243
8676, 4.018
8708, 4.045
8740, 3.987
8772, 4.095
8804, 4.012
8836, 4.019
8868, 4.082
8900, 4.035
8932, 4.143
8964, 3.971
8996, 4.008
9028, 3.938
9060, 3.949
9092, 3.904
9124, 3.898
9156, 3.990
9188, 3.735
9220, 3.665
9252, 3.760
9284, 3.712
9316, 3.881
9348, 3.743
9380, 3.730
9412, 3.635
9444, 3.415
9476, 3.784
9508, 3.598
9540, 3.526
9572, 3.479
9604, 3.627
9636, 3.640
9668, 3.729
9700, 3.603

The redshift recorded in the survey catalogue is 0.106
